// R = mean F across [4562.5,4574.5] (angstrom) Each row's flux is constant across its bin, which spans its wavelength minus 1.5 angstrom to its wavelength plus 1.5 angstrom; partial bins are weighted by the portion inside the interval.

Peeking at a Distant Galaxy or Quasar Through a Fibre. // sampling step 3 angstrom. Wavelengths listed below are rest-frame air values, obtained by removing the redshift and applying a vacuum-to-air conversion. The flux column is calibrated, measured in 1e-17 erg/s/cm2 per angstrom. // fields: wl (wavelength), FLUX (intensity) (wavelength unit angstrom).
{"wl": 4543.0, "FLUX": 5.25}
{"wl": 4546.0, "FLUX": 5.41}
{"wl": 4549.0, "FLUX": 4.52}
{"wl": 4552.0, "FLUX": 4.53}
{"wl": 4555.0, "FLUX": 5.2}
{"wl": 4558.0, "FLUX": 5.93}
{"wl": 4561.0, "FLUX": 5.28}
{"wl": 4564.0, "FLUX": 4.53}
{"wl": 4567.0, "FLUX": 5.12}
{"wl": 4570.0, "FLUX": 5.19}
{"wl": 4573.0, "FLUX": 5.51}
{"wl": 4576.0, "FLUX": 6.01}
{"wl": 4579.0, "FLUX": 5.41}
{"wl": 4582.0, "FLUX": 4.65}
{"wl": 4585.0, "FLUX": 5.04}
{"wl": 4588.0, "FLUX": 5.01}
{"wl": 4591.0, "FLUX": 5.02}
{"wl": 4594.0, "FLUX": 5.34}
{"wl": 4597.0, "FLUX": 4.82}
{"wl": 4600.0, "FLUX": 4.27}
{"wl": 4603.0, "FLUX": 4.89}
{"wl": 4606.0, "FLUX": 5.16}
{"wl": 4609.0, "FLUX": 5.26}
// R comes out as 5.09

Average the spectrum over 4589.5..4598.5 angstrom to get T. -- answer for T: 5.06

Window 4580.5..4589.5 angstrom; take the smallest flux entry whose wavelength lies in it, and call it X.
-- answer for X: 4.65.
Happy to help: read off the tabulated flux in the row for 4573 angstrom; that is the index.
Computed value 5.51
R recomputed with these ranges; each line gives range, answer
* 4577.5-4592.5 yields 5.03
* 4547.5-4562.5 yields 5.09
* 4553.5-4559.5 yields 5.57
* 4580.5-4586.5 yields 4.84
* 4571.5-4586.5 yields 5.32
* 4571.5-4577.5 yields 5.76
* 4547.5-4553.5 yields 4.52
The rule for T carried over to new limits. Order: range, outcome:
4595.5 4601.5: 4.54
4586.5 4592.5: 5.01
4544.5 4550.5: 4.96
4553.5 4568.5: 5.21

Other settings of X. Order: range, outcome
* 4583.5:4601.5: 4.27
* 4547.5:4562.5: 4.52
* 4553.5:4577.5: 4.53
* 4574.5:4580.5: 5.41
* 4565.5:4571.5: 5.12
